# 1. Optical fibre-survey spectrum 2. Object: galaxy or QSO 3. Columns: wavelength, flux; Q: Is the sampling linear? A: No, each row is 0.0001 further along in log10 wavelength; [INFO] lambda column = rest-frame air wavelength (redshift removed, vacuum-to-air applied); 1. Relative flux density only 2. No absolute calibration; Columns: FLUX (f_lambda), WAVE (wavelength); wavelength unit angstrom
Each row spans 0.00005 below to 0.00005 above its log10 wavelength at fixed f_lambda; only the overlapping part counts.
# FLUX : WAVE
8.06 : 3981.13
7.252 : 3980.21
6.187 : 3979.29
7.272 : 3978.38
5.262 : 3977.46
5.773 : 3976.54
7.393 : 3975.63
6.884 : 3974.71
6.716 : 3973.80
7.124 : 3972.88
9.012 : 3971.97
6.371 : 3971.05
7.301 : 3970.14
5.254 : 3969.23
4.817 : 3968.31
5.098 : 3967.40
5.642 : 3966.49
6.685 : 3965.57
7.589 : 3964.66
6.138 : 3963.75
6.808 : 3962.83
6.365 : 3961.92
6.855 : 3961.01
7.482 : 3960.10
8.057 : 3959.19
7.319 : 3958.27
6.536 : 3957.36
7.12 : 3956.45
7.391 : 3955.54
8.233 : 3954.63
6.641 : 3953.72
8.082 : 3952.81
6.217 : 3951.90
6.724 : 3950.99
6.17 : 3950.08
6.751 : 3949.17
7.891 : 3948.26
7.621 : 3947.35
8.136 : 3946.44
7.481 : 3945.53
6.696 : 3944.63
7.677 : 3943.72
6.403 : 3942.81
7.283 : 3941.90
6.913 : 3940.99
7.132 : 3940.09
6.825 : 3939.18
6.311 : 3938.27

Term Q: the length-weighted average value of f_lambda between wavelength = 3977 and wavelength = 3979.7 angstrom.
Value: 6.24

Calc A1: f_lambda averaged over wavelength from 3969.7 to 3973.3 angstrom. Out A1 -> 7.46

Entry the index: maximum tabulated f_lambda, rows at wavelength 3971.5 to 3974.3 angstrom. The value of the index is 9.012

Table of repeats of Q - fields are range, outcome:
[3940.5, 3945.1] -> 7.01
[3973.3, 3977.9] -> 6.41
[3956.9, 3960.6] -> 7.34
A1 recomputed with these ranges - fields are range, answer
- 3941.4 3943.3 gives 6.84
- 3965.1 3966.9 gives 6.18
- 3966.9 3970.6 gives 5.63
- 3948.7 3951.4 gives 6.55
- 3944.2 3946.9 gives 7.46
